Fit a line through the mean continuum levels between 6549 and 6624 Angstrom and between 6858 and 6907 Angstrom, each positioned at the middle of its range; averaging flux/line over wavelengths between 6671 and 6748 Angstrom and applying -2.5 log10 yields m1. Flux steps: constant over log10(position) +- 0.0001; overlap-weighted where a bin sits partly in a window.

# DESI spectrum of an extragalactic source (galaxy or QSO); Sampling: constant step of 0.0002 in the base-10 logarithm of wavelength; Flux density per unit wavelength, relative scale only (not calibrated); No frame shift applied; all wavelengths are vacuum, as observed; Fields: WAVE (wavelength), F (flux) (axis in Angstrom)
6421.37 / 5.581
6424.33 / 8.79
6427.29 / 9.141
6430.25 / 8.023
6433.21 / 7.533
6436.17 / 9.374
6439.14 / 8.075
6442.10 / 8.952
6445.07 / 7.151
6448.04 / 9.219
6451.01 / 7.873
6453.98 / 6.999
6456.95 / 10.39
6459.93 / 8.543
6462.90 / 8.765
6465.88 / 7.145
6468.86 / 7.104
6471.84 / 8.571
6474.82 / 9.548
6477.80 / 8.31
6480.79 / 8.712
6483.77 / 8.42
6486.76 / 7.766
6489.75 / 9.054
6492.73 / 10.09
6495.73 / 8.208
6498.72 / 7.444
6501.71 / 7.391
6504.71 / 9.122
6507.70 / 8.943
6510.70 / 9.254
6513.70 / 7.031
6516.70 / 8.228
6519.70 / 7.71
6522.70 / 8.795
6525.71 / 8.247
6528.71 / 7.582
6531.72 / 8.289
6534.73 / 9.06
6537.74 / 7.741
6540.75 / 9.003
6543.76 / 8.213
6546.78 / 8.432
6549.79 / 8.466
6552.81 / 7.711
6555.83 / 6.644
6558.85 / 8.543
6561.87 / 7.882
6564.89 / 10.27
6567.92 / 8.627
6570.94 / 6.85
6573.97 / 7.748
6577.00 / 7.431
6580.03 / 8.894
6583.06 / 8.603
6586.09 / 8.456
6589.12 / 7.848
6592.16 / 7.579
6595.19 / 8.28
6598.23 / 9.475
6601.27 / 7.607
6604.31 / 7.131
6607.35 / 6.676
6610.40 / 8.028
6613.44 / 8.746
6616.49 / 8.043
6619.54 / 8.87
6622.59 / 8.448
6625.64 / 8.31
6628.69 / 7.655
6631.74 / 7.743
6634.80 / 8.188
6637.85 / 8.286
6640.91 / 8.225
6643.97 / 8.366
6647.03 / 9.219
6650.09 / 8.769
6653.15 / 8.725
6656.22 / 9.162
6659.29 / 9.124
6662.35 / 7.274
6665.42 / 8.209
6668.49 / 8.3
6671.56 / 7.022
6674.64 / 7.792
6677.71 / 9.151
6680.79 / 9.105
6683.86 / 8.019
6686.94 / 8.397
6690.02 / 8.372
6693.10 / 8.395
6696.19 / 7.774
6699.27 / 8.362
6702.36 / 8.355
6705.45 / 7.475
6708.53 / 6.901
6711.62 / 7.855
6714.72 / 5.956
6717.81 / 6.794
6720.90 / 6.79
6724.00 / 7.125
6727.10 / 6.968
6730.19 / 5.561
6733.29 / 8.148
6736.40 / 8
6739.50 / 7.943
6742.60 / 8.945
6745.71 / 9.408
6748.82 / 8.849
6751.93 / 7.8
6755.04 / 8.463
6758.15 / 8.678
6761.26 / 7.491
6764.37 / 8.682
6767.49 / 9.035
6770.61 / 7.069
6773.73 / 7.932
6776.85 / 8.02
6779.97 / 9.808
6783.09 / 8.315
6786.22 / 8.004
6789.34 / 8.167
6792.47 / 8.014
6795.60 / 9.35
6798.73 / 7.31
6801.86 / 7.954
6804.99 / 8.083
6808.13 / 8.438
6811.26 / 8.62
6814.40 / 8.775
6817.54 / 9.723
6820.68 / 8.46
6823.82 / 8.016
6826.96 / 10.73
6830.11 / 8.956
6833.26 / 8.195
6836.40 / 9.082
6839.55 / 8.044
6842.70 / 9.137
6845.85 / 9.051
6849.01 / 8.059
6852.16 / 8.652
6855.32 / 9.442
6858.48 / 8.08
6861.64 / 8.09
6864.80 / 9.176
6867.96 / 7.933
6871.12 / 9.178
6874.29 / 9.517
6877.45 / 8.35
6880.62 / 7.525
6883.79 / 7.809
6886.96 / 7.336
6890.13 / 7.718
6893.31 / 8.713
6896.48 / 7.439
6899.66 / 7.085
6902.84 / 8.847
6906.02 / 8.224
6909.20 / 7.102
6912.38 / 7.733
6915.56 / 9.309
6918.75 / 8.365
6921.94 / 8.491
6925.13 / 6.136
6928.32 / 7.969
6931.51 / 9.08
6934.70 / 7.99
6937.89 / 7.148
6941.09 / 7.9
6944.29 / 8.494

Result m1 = 0.05 mag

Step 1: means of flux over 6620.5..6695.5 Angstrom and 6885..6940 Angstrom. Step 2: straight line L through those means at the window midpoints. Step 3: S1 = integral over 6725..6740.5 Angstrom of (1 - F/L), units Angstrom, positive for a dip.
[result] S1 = 1.7 Angstrom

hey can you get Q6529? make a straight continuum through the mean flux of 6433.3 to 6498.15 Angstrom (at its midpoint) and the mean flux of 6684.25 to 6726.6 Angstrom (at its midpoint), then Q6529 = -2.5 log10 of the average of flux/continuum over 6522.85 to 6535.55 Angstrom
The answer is -0.01 mag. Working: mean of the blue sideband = 8.45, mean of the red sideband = 7.58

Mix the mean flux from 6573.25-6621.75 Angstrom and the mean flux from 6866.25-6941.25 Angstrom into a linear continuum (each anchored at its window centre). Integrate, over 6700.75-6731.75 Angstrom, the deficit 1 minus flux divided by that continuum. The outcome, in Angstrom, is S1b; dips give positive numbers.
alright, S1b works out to 4.2 Angstrom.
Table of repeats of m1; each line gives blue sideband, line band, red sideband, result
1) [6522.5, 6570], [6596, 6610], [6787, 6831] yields 0.081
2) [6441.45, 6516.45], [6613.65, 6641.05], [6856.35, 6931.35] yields 0.010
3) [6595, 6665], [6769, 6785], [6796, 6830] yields 0.046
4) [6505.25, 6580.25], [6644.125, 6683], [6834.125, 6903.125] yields -0.026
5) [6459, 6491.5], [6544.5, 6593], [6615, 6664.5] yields 0.034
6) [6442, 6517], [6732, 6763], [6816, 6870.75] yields 0.037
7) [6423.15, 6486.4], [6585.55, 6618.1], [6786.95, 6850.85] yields 0.067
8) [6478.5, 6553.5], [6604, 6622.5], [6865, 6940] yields 0.037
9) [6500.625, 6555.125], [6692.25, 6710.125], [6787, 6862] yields 0.081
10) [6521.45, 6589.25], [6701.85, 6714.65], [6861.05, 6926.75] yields 0.109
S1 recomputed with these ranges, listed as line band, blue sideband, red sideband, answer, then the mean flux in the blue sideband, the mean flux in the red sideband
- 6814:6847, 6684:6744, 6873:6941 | -4.6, 7.59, 7.99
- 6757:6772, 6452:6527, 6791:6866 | 0.7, 8.39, 8.64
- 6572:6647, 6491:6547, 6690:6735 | -2.3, 8.36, 7.36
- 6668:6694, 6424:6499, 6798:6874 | 0.9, 8.44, 8.66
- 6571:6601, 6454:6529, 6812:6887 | 1.1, 8.4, 8.66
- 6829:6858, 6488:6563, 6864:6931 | -2.1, 8.28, 8.1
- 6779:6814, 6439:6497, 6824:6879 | 1.5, 8.45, 8.78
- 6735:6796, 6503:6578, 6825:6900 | 0.2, 8.24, 8.49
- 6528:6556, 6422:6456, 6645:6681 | 0.5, 8.25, 8.46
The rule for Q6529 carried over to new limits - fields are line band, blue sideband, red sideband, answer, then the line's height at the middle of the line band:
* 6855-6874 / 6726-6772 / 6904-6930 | -0.09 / 7.98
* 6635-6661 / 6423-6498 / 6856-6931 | -0.05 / 8.31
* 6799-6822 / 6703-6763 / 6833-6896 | -0.05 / 8.12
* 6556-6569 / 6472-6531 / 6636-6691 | -0.02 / 8.42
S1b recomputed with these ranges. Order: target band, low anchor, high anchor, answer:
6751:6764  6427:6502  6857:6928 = 0.0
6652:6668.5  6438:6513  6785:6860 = 0.1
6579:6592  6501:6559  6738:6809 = -0.1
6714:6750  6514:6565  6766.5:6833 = 3.7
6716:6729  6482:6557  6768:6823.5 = 2.3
